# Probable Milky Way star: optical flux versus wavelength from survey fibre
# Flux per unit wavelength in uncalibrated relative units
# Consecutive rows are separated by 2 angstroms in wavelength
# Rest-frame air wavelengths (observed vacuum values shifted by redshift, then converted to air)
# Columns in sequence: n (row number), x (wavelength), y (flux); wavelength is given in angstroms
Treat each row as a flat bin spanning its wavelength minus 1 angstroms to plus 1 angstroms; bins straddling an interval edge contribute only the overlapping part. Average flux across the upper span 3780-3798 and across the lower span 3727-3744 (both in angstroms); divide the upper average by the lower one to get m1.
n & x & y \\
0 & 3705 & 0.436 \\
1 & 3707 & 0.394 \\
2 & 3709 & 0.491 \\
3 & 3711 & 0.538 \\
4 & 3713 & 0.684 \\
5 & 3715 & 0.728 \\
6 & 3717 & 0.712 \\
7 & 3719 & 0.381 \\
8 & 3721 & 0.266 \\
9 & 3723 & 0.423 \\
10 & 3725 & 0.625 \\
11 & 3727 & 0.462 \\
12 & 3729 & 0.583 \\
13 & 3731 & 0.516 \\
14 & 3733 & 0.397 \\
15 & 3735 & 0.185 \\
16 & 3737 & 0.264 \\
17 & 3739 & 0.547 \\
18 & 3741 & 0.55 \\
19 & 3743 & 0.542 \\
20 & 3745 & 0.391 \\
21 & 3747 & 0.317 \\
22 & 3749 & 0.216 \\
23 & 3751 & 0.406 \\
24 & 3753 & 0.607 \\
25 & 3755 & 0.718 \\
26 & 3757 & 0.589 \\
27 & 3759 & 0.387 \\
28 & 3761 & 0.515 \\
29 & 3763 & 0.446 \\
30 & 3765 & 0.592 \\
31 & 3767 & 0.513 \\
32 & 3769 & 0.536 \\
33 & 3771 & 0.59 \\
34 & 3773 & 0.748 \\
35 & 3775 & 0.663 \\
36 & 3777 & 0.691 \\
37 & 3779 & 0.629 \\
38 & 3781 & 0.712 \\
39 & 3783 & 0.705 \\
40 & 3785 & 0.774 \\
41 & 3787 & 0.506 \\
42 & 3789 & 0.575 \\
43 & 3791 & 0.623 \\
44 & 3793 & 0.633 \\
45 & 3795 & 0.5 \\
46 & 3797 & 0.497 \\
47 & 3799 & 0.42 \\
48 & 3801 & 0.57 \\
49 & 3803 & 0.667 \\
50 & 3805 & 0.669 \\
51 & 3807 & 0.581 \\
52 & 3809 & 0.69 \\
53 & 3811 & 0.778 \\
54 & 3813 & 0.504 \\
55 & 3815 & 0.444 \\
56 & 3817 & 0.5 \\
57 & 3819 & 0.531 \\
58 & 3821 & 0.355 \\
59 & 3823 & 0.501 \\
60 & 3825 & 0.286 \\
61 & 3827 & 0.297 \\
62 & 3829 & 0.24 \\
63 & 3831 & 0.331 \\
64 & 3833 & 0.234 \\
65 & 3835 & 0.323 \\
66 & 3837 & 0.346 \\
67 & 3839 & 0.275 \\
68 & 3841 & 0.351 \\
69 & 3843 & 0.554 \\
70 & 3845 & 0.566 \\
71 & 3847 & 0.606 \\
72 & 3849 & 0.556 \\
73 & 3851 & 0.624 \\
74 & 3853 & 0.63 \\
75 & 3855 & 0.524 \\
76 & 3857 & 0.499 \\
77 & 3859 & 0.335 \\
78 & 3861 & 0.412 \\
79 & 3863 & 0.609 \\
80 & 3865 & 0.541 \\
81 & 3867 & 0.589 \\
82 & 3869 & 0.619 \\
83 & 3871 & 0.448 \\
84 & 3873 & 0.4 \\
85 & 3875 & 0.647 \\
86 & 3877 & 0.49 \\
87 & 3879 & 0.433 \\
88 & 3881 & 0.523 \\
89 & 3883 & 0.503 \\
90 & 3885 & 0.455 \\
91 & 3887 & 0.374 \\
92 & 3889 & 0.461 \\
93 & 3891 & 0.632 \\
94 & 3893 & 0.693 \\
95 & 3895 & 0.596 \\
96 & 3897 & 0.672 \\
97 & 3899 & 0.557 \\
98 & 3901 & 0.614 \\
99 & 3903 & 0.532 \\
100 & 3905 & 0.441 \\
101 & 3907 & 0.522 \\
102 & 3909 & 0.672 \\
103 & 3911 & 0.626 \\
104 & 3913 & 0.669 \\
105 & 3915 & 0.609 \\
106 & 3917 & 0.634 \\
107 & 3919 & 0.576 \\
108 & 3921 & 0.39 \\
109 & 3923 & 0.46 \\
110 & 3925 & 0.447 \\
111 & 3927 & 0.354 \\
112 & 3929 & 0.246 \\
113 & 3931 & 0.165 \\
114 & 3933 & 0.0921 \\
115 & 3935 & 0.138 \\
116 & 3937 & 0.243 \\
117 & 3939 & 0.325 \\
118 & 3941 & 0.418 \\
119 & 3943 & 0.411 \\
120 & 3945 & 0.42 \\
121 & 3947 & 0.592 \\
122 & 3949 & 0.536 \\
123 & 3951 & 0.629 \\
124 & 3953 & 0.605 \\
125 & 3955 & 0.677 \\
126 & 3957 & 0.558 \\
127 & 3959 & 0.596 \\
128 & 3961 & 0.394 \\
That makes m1 1.37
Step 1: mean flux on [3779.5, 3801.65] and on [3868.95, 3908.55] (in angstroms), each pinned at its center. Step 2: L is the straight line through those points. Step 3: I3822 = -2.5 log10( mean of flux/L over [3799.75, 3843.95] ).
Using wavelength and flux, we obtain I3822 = 0.25 mag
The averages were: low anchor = 0.593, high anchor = 0.53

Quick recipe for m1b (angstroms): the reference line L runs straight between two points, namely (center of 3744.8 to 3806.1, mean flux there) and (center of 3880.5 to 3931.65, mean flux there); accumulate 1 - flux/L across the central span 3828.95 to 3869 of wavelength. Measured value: 5.30 angstroms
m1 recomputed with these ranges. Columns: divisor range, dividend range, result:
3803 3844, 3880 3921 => 1.27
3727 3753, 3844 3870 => 1.30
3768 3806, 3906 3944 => 0.68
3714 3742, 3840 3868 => 1.11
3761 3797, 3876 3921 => 0.91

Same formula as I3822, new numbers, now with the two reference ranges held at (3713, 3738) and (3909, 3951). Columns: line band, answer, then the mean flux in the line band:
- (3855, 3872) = -0.15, 0.508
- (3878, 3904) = -0.23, 0.542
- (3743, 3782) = -0.17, 0.54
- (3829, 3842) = 0.42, 0.305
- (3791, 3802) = -0.17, 0.533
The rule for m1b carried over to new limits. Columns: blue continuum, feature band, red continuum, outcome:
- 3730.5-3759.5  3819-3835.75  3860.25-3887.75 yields 5.2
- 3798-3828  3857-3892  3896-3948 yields -1.1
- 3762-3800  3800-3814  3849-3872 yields -1.5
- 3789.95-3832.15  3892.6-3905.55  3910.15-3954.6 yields -3.7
